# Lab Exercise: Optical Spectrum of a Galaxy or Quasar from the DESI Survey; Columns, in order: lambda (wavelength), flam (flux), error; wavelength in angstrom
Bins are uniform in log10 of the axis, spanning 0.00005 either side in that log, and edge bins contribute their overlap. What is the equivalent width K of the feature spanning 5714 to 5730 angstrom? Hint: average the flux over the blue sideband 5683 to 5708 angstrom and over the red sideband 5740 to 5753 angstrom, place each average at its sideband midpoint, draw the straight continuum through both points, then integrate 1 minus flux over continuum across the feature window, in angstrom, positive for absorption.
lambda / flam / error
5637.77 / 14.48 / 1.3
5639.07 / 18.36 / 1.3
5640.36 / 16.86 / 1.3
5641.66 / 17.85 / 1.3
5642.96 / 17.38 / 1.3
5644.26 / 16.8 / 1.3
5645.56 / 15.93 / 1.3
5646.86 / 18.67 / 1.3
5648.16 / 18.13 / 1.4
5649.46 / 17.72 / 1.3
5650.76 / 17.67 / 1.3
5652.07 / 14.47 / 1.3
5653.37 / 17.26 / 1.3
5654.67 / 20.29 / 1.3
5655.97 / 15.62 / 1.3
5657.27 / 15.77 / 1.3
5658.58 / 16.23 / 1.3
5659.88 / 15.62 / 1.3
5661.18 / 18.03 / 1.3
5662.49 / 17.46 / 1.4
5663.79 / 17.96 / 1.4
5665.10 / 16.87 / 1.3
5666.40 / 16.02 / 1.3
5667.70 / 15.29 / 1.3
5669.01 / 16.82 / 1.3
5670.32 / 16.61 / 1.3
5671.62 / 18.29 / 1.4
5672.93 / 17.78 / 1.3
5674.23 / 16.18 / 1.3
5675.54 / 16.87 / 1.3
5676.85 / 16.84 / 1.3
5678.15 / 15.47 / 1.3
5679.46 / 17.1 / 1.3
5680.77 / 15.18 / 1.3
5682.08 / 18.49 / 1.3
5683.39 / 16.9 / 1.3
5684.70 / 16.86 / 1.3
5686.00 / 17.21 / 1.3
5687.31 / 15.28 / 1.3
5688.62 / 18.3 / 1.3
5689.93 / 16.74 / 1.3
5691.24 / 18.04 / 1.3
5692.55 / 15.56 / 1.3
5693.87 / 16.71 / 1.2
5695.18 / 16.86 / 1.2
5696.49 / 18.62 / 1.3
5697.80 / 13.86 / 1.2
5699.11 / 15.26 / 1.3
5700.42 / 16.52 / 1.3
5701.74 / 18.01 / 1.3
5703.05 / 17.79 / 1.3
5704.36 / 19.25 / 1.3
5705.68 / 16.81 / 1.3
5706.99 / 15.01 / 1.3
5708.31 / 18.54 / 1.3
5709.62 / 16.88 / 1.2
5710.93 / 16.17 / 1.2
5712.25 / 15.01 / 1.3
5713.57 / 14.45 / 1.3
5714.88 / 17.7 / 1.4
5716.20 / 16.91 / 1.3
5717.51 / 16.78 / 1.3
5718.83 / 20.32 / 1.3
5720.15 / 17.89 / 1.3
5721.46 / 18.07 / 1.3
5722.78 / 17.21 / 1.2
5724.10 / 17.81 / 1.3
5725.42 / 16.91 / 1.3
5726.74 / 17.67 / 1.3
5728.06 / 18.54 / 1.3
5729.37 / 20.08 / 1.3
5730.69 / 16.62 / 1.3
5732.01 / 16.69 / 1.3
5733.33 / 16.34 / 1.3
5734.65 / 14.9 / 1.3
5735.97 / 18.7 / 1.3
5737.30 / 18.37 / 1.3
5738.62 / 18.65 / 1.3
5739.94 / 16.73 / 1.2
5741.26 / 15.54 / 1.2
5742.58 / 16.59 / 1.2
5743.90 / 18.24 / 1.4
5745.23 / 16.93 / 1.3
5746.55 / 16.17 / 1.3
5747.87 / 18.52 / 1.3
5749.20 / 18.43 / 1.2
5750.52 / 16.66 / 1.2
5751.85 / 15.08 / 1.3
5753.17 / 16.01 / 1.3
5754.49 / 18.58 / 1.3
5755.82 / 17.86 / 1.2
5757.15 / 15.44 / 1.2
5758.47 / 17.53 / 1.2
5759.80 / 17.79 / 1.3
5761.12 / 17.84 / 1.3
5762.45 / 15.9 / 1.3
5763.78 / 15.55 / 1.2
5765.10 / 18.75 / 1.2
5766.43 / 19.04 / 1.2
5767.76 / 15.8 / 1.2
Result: -1.0 angstrom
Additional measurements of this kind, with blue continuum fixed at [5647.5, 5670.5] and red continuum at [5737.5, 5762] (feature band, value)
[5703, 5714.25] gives 0.3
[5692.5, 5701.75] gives 0.3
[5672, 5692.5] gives 0.1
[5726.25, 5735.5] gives -0.1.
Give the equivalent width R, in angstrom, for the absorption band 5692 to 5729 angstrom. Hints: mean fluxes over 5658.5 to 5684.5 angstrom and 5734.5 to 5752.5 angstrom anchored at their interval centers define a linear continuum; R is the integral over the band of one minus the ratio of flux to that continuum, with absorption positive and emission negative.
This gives -0.1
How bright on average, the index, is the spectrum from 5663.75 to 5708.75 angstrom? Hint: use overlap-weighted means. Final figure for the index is 16.8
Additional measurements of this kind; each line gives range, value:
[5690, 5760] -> 17.1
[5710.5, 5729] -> 17.3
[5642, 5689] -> 16.9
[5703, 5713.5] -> 16.7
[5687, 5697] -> 17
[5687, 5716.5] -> 16.7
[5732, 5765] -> 17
